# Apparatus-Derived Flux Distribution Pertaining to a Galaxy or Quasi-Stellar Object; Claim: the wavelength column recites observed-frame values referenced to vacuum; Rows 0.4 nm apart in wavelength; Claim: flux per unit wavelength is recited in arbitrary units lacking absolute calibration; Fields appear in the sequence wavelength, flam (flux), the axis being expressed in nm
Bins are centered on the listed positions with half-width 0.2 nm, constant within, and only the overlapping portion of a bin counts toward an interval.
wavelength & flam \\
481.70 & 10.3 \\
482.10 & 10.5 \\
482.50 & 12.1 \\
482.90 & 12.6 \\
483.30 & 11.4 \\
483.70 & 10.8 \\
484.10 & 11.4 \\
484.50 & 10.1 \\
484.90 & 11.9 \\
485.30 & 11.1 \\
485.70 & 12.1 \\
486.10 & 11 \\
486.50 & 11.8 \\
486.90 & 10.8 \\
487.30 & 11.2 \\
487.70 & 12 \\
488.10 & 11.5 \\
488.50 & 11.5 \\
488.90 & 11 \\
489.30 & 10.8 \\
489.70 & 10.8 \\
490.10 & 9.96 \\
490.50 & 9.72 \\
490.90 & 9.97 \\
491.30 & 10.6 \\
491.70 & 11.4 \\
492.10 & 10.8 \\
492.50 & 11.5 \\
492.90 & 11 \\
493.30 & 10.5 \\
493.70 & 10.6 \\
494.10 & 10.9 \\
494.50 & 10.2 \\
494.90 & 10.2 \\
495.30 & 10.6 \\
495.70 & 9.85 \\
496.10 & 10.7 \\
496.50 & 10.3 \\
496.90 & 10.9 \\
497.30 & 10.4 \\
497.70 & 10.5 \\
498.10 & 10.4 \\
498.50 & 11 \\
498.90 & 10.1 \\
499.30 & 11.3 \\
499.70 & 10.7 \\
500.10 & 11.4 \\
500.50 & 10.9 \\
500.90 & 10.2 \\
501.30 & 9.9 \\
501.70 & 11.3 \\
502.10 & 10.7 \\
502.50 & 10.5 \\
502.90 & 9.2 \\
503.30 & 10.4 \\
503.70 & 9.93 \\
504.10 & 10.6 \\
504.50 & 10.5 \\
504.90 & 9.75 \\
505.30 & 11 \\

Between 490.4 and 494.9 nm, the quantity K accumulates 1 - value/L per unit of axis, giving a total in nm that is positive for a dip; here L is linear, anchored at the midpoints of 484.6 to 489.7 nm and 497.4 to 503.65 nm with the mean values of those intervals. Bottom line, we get 0.15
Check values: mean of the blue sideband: 11.3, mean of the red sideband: 10.5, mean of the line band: 10.7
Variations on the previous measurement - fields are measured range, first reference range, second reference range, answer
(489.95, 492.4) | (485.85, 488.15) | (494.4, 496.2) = 0.08 nm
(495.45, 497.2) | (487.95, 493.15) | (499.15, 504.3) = 0.04 nm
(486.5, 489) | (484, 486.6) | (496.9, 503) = -0.04 nm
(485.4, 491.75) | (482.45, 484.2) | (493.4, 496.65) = 0.05 nm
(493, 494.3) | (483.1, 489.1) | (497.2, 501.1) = 0.03 nm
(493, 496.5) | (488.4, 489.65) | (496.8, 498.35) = 0.08 nm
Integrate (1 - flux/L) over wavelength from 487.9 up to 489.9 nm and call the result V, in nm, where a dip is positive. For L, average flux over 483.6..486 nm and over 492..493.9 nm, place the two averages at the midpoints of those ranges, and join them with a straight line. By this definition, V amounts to -0.010 nm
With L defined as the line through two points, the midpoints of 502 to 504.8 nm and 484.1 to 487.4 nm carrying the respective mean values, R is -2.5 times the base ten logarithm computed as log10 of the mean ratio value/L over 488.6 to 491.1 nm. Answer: 0.06 mag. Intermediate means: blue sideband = 11.3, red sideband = 10.2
